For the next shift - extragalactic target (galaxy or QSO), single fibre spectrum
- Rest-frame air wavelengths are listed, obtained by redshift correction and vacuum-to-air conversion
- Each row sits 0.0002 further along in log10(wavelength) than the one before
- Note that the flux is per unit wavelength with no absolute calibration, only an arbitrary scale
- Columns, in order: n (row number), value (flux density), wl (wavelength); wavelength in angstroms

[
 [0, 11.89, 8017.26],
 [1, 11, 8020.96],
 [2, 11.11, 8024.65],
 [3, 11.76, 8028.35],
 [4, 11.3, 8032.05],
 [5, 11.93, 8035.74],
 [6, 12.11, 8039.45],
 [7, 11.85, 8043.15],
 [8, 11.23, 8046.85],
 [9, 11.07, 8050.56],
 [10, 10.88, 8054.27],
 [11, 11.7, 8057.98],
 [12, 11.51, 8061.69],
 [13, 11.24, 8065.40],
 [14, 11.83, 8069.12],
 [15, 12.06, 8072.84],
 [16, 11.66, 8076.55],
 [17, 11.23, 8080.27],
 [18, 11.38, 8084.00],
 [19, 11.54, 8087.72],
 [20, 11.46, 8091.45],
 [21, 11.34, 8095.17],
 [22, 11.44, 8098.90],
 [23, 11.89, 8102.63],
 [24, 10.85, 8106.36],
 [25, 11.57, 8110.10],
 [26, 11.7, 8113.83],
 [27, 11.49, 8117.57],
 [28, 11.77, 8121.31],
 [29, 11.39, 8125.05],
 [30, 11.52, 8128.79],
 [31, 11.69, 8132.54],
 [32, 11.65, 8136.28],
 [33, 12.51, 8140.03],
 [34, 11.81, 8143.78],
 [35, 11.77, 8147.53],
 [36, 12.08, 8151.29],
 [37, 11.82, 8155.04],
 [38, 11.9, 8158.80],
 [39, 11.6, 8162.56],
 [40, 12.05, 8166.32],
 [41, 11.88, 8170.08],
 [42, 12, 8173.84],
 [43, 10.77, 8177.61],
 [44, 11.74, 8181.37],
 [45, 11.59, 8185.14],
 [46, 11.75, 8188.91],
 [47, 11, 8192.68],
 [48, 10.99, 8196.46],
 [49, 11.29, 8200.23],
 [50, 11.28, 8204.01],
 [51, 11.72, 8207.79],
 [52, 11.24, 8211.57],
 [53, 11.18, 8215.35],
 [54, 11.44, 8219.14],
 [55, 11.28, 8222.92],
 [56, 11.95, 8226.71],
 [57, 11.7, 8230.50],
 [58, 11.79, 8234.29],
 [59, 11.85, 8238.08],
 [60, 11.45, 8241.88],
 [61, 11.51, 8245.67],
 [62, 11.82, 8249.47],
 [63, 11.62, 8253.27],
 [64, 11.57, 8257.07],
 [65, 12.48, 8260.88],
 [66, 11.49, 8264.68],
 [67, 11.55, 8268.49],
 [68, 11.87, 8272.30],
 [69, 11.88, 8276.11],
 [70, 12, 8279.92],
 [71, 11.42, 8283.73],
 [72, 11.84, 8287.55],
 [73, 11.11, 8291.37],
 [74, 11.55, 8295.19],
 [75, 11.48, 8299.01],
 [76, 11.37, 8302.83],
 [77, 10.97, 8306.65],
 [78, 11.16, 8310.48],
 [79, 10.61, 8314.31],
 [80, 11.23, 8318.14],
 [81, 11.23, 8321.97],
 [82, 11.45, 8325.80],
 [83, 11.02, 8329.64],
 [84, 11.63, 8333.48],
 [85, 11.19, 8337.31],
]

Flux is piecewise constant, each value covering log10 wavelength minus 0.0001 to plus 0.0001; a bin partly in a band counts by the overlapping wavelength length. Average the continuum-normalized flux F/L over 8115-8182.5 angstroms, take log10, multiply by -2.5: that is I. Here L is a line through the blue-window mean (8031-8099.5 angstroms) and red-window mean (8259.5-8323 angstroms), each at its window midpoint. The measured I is -0.02 mag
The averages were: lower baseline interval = 11.5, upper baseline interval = 11.5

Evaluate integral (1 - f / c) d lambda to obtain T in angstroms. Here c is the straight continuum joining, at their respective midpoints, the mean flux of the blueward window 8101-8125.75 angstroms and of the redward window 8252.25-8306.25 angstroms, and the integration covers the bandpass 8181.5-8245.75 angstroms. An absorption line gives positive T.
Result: 0.7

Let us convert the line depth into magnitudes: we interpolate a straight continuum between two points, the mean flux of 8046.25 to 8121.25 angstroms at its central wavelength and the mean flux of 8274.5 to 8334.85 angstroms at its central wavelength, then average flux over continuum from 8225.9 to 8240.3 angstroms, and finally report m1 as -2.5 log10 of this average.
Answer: -0.04 mag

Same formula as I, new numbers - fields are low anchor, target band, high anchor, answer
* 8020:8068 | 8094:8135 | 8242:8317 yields -0.004 mag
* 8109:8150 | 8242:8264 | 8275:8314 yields -0.023 mag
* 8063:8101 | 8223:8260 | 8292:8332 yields -0.037 mag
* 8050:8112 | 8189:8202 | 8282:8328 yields 0.018 mag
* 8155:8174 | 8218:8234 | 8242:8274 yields 0.014 mag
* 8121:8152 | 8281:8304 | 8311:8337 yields -0.018 mag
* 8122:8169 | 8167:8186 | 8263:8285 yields 0.015 mag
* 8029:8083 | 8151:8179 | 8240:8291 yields -0.012 mag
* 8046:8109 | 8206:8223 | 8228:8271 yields 0.026 mag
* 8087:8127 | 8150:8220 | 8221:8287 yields 0.007 mag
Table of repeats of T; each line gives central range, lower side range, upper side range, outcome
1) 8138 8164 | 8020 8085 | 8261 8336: -1.0 angstroms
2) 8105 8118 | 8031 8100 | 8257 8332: 0.1 angstroms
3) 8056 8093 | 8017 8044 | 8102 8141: 0.1 angstroms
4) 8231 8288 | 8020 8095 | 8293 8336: -2.2 angstroms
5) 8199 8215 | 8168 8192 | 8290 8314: 0.2 angstroms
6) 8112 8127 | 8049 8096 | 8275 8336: -0.2 angstroms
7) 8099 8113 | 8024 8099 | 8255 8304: 0.1 angstroms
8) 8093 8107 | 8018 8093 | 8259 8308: 0.1 angstroms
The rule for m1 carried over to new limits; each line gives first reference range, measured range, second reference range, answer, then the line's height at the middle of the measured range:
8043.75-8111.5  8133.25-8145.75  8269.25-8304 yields -0.04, 11.5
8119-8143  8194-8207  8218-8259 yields 0.04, 11.7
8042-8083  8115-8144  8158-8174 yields 0.00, 11.7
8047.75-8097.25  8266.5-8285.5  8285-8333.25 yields -0.04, 11.3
